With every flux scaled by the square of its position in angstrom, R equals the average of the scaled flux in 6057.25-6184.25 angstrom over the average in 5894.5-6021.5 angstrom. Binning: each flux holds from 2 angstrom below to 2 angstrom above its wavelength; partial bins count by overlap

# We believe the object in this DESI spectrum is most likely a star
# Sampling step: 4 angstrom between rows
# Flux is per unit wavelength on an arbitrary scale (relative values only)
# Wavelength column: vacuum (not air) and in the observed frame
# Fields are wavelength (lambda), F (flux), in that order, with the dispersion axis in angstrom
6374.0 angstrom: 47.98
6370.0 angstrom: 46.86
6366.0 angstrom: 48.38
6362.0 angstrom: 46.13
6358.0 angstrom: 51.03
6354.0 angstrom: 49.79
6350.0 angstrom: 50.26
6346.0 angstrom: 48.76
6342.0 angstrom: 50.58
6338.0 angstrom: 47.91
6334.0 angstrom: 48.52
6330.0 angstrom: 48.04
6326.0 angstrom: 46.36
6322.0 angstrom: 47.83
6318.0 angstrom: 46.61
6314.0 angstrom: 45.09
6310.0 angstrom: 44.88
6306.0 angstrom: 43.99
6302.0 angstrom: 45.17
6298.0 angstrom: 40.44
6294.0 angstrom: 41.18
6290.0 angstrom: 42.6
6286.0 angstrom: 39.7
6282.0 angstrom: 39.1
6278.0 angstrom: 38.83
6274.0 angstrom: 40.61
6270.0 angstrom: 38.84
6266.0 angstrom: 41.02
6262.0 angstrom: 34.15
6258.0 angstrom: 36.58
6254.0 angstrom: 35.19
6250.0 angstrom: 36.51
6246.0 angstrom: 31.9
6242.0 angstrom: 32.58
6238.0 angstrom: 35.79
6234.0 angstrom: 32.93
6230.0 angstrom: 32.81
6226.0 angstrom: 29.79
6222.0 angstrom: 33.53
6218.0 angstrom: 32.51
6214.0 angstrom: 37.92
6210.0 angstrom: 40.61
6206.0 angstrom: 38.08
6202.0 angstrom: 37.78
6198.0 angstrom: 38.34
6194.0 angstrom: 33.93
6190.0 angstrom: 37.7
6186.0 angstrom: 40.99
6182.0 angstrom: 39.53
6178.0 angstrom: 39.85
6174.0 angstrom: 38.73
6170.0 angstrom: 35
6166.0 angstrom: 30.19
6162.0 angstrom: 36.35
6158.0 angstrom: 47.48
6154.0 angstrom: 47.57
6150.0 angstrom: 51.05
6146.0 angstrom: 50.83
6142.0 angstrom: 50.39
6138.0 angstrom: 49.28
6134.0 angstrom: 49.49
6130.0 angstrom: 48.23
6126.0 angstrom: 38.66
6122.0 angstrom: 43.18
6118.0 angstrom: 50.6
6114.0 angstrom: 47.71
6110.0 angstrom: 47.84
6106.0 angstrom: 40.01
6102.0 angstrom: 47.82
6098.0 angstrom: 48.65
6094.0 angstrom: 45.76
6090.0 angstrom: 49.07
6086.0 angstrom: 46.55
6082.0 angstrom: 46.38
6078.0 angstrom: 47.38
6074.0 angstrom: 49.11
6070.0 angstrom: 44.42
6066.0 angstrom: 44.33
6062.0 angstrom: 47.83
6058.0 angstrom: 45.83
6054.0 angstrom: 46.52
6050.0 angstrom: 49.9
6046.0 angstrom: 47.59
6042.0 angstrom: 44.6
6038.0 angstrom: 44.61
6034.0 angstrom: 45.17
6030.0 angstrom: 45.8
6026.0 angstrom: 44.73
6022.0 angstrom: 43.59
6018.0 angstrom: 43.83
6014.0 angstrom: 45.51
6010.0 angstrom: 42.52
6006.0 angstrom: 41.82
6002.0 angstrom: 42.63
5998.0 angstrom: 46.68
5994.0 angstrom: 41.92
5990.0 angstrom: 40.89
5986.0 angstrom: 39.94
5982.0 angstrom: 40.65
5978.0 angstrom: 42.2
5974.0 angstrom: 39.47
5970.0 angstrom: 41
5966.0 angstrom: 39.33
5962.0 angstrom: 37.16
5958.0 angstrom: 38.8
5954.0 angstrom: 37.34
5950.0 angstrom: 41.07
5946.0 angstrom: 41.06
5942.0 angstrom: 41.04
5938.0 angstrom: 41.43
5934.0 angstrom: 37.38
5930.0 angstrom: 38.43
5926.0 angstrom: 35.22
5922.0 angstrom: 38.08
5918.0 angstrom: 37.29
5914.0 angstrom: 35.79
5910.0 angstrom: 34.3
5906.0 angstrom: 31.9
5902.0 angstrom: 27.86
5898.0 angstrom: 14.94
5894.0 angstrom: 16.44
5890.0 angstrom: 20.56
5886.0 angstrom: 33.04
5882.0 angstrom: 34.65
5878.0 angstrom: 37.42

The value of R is 1.24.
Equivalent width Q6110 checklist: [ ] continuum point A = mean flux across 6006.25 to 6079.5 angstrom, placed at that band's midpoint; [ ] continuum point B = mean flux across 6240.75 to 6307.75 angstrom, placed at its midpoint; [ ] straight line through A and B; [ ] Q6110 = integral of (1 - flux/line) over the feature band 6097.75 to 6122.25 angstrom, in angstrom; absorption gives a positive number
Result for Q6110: -1.7 angstrom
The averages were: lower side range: 45.6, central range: 46.6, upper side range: 38.8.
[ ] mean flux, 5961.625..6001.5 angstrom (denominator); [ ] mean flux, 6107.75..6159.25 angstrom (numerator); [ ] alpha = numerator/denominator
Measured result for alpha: 1.2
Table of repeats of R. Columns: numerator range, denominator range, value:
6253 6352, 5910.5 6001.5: 1.23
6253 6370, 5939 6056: 1.15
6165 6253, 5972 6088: 0.85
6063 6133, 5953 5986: 1.22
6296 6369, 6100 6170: 1.11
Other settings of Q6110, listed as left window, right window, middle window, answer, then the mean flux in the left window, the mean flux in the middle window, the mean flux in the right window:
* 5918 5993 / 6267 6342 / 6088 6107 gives -2.5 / 39.4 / 46.6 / 43.8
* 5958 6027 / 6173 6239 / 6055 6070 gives -2.1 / 41.9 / 45.8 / 36.5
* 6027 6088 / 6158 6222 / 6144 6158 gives -3.3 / 46.4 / 49.5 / 37.4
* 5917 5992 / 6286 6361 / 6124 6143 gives -1.9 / 39.4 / 47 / 46.4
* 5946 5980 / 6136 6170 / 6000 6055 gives -4.6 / 39.6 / 44.9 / 44.8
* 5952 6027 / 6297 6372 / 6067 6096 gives -2.6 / 41.5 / 46.9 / 47.3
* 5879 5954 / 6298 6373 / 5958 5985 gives -3.5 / 33.5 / 39.9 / 47.4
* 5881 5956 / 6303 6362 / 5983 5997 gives -2.1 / 33.6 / 41.3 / 47.7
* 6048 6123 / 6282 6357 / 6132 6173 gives 1.7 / 46.8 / 44.6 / 45.9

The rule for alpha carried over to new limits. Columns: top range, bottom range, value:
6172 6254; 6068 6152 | 0.76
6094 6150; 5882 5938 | 1.50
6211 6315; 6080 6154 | 0.80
